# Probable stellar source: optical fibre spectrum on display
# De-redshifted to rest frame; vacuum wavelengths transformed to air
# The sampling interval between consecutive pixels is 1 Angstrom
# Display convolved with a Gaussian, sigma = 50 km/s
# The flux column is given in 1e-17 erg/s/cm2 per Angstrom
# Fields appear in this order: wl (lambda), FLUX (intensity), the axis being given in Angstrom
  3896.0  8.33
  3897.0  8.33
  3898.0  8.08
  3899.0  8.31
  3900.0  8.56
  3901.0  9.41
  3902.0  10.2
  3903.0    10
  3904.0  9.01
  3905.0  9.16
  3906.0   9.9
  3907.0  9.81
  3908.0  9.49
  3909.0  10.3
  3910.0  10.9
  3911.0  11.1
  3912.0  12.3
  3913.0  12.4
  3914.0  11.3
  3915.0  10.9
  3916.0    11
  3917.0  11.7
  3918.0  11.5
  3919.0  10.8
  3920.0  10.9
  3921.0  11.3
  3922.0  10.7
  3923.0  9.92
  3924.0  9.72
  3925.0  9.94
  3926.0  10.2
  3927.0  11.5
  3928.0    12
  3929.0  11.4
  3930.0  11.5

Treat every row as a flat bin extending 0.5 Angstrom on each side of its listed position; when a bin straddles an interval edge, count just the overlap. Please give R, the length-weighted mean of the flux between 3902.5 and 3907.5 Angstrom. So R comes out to 9.58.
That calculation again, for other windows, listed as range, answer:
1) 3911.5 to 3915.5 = 11.7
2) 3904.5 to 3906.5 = 9.53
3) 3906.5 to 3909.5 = 9.87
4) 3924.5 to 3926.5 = 10.1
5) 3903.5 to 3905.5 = 9.09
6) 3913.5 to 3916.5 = 11.1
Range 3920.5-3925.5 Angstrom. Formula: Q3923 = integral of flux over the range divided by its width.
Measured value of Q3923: 10.3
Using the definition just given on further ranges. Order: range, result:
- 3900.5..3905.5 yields 9.56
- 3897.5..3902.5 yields 8.91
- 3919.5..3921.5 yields 11.1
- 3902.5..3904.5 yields 9.5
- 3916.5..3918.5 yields 11.6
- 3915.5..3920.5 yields 11.2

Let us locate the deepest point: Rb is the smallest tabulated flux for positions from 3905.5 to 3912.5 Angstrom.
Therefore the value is 9.49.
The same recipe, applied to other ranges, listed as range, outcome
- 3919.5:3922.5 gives 10.7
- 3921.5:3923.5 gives 9.92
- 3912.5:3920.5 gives 10.8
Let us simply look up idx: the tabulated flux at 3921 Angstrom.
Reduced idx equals 11.3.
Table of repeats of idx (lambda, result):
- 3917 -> 11.7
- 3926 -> 10.2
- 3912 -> 12.3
